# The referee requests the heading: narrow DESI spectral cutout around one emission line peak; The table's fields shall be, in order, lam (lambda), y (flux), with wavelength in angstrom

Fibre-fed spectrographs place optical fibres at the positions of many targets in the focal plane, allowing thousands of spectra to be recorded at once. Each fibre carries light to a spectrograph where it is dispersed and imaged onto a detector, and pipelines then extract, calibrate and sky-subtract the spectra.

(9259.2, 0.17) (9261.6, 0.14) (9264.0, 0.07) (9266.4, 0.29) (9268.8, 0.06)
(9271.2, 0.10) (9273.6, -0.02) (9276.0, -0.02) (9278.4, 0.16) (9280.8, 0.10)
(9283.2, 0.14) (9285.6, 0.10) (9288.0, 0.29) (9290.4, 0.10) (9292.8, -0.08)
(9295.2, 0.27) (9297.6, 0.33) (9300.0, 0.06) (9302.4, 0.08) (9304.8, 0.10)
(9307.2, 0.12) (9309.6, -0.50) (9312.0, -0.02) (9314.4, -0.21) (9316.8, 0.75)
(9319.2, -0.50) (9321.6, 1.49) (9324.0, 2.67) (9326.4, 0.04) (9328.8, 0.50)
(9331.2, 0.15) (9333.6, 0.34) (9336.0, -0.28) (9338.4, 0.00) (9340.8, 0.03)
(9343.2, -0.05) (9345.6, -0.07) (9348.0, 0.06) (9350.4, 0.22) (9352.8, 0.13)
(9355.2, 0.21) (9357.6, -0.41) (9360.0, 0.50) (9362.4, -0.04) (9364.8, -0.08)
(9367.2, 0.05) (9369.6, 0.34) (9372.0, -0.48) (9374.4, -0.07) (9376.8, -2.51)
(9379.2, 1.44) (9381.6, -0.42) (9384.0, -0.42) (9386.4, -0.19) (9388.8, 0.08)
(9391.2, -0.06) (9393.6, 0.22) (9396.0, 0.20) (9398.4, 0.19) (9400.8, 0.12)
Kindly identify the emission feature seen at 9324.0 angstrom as [O III] 5007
